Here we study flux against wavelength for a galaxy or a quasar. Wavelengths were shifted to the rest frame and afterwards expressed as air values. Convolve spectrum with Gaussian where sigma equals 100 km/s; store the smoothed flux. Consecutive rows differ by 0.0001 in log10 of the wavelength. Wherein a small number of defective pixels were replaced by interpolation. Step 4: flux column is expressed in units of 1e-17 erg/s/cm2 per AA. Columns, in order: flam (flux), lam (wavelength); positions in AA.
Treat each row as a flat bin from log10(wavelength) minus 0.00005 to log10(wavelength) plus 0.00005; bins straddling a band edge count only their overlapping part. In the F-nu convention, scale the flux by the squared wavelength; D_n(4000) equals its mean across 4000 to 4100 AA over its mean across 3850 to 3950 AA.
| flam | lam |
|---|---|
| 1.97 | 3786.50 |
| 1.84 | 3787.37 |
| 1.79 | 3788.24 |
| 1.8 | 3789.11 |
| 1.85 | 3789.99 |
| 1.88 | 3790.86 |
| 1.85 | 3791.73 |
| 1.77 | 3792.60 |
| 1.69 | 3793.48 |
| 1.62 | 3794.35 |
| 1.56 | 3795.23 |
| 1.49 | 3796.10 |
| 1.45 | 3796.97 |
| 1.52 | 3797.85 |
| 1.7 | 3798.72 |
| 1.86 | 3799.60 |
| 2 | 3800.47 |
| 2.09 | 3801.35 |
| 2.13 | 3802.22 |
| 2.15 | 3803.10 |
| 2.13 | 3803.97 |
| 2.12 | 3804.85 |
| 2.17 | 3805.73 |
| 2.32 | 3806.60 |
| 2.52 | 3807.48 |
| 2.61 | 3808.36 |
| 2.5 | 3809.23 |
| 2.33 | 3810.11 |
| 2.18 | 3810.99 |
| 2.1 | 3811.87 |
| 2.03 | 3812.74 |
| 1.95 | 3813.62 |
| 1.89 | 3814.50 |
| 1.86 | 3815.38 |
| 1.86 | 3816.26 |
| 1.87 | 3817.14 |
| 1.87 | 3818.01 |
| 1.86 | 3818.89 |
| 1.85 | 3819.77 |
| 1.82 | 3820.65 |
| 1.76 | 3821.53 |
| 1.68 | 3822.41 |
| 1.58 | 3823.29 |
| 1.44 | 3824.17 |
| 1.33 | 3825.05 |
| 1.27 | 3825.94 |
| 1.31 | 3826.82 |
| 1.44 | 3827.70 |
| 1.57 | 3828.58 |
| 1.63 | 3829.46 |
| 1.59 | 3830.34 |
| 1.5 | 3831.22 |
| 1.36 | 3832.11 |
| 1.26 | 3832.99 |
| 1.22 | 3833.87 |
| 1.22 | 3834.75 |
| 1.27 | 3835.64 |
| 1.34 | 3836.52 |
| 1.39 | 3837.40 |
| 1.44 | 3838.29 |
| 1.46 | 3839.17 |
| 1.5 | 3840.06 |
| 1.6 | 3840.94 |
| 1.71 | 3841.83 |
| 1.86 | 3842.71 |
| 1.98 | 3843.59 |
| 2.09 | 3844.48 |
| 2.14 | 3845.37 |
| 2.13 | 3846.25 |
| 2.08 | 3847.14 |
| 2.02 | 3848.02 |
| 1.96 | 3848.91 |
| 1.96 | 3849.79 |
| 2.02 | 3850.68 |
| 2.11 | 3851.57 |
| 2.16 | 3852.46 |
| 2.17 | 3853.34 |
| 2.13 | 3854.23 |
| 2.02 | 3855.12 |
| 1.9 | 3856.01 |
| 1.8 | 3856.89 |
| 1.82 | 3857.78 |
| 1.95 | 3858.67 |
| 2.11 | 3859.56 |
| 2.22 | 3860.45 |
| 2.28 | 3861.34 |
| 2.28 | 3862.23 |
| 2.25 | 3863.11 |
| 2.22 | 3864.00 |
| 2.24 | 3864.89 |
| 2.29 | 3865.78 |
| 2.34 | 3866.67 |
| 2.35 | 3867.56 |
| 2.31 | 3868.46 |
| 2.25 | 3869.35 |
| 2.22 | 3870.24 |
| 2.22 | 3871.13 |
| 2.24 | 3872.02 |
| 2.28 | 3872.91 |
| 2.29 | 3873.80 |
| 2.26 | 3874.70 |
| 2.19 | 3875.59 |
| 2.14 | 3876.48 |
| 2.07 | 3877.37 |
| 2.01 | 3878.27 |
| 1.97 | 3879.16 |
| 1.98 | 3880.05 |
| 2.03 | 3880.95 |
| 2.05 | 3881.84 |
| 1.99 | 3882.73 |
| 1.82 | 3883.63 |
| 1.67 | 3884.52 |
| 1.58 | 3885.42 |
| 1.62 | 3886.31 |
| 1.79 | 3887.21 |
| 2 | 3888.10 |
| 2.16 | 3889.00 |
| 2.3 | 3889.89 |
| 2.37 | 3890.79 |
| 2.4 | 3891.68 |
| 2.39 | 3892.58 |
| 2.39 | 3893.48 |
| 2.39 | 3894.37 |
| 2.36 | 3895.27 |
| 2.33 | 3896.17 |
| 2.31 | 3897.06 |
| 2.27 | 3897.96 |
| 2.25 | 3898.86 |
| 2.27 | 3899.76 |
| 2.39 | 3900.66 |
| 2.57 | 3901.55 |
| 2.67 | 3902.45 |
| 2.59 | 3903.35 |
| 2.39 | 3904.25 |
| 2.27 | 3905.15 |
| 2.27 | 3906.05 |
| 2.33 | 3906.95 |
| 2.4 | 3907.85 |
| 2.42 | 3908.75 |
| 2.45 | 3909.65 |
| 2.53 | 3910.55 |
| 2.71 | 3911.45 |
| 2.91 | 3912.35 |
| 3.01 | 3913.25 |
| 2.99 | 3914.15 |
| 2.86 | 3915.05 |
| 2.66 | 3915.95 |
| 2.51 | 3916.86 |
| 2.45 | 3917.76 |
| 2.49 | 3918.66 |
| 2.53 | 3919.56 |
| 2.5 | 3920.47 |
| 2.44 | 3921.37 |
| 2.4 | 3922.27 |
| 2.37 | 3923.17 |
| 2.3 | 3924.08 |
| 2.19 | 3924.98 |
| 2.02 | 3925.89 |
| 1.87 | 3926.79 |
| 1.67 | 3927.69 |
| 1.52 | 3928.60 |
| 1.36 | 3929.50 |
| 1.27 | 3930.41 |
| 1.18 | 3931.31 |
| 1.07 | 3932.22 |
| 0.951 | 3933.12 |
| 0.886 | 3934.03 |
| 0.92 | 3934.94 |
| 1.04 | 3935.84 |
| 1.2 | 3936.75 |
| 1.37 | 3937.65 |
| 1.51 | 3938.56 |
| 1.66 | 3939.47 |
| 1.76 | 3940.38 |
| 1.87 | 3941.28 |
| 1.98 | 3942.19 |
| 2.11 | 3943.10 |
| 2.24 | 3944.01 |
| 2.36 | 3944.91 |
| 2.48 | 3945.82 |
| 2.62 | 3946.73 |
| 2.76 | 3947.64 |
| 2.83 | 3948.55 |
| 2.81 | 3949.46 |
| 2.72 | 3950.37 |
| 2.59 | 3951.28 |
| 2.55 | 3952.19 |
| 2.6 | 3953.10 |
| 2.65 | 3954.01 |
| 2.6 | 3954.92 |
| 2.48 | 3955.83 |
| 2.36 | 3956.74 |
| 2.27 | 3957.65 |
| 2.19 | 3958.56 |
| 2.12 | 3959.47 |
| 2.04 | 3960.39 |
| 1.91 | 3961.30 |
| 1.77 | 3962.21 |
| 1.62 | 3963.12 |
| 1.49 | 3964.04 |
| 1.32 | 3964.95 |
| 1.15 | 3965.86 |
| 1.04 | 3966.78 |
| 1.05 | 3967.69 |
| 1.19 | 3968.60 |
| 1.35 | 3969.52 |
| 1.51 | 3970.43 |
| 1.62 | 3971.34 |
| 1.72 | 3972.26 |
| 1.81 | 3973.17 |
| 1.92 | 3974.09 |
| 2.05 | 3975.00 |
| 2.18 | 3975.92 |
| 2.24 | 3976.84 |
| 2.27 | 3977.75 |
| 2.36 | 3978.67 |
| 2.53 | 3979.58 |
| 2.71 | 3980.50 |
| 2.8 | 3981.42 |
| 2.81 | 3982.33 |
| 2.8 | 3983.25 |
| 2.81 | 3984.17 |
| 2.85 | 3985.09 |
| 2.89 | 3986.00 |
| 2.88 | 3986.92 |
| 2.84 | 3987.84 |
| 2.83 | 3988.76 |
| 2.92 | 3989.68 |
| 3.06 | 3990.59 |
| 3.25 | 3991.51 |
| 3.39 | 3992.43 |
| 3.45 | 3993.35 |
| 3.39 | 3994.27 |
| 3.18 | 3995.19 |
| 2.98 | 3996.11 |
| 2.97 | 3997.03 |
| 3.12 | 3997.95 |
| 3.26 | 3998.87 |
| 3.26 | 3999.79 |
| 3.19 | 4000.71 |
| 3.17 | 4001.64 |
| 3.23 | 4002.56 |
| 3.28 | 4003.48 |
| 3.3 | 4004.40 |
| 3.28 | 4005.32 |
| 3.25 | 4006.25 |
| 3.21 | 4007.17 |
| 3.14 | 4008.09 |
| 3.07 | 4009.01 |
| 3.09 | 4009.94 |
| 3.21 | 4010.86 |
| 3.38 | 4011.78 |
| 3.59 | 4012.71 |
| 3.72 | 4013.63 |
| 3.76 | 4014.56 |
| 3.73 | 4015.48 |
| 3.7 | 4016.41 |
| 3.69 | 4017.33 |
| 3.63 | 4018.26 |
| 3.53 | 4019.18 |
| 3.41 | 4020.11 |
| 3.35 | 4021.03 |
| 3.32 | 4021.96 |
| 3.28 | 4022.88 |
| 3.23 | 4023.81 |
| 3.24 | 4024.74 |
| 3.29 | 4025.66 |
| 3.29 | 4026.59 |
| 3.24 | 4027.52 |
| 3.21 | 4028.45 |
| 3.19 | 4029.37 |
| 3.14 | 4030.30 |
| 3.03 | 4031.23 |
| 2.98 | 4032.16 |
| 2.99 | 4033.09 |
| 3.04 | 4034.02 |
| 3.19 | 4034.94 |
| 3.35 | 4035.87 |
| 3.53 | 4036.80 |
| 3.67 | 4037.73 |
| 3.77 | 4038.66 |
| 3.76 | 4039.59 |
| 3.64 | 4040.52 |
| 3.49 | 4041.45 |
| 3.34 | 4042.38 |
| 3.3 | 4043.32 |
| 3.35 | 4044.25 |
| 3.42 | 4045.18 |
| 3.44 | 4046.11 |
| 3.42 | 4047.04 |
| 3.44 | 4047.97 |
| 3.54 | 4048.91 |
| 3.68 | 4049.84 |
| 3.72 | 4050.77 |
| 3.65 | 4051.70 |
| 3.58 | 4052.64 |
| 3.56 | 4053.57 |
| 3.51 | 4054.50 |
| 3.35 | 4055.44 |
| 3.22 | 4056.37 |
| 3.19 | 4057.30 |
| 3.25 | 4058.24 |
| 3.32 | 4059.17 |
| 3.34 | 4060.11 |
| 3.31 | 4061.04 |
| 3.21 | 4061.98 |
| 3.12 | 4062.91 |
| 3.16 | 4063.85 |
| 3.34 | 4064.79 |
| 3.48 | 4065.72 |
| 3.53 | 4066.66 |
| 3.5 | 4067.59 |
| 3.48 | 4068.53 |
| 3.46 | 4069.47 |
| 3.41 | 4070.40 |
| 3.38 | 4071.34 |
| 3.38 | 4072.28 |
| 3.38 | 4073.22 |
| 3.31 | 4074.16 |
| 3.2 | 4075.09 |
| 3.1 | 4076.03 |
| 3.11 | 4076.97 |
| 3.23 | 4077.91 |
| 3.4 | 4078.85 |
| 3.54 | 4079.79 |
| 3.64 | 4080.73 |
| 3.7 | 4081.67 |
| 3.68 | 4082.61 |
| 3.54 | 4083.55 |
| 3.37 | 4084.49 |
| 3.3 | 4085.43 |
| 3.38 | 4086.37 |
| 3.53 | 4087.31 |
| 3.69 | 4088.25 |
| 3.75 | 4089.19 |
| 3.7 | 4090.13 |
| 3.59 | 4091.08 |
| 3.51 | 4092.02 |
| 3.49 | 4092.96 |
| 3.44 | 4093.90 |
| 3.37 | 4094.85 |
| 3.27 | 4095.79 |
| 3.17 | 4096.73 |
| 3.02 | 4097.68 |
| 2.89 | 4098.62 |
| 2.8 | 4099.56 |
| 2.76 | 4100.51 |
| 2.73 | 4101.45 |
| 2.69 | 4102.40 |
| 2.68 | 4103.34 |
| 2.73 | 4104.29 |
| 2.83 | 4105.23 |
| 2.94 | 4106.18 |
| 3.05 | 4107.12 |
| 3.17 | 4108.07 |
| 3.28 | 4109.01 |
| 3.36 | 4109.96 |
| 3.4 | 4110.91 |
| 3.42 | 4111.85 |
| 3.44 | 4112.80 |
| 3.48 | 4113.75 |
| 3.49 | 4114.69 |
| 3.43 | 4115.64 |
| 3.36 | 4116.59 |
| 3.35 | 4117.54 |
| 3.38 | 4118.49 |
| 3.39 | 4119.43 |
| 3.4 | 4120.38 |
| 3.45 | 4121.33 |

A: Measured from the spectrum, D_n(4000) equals 1.7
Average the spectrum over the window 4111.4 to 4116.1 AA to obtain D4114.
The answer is 3.45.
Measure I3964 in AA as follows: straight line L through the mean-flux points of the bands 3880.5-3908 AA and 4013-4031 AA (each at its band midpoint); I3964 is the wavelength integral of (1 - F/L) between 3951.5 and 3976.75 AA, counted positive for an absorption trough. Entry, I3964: 8.6 AA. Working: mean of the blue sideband 2.21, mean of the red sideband 3.42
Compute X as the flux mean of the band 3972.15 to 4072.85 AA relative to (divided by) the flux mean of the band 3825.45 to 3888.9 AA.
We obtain 1.7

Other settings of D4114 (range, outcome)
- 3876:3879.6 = 2.05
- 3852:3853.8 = 2.17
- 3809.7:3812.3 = 2.2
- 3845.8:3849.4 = 2.05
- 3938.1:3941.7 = 1.7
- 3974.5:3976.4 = 2.11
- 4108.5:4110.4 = 3.32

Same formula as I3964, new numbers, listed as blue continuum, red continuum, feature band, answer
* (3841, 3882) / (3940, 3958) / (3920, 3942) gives 6.7 AA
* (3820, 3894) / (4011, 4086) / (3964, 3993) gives 6.3 AA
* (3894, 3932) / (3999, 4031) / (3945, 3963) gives 2.0 AA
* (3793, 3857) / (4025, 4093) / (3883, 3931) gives 1.8 AA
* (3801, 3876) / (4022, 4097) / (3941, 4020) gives 6.7 AA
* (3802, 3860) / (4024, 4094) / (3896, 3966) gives 9.8 AA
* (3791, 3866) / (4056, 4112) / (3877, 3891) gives 1.4 AA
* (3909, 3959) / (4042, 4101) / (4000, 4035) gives -4.9 AA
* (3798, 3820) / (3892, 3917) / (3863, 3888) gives 2.9 AA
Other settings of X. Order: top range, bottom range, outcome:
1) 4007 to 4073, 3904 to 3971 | 1.65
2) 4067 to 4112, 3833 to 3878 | 1.66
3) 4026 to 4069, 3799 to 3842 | 1.90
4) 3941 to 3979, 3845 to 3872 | 0.97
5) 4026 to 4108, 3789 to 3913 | 1.66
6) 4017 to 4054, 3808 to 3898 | 1.74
